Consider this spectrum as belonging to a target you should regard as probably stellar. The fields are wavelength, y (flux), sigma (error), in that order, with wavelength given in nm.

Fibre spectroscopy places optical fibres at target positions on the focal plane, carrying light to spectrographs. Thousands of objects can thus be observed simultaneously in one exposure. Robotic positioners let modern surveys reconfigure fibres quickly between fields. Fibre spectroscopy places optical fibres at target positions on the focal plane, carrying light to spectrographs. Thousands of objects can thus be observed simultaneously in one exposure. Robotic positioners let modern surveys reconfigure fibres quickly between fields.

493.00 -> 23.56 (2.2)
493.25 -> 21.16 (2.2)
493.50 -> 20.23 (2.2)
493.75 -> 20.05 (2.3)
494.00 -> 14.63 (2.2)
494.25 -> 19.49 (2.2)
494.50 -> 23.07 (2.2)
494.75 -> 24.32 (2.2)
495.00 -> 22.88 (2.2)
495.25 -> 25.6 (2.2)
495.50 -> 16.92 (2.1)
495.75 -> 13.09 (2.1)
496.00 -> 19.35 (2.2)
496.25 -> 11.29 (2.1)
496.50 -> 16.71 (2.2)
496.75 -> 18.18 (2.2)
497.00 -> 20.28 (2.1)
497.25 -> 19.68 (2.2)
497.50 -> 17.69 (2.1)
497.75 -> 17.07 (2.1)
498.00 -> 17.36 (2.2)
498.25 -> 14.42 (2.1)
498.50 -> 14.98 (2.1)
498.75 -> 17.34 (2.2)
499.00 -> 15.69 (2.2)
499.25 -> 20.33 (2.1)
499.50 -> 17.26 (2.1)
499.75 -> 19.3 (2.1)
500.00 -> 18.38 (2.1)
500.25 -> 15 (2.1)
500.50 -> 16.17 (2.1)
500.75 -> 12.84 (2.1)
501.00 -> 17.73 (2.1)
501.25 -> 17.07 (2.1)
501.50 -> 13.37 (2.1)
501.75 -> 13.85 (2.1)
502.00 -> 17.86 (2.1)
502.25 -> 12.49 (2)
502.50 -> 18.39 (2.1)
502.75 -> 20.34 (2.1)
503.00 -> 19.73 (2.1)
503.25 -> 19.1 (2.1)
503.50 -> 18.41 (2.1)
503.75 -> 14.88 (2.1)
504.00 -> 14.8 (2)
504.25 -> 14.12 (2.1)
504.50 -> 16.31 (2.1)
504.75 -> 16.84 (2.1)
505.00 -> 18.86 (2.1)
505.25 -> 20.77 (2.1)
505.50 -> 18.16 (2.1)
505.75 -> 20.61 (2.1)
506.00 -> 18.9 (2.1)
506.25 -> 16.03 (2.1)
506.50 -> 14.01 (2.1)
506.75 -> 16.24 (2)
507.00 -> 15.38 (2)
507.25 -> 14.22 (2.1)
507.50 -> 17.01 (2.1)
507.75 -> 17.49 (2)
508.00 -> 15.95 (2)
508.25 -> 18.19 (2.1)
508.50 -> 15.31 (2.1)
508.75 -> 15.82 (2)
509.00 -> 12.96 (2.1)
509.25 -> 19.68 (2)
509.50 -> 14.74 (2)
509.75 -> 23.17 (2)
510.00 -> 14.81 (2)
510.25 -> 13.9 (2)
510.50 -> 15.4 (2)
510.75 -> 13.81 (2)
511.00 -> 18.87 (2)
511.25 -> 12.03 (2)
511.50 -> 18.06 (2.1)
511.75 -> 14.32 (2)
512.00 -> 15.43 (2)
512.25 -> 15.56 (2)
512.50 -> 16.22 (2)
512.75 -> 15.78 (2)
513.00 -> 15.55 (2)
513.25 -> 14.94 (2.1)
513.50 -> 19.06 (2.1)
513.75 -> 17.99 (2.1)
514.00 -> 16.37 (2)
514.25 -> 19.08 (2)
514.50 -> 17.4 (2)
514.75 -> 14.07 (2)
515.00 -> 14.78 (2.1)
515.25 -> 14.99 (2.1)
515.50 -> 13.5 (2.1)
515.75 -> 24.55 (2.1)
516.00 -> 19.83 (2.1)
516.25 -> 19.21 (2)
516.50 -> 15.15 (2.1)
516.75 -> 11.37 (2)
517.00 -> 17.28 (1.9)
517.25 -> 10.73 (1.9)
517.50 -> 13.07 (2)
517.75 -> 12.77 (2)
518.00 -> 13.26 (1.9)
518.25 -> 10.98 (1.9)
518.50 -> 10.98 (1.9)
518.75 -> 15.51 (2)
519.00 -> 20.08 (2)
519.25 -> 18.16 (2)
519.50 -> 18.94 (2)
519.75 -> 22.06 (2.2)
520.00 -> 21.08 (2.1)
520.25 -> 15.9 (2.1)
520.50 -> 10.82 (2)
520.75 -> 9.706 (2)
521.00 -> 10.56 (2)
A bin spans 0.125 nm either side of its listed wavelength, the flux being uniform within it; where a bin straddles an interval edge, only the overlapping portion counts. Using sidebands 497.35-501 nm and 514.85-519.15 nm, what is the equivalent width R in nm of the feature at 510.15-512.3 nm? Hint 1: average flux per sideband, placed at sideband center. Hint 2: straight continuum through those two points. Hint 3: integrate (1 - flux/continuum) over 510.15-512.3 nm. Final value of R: 0.058 nm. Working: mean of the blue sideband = 16.8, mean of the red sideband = 15.2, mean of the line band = 15.3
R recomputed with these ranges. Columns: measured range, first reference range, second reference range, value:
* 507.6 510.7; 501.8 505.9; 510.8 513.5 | 0.01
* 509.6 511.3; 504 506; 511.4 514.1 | 0.06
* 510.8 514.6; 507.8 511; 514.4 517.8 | -0.10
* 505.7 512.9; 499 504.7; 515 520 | 0.10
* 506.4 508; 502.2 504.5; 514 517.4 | 0.10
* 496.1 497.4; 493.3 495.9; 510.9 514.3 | 0.15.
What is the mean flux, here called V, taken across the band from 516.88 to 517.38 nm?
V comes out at 14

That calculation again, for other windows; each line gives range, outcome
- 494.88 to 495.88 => 19.6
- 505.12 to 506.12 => 19.6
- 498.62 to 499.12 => 16.5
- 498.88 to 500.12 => 18.2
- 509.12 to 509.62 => 17.2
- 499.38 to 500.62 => 17.2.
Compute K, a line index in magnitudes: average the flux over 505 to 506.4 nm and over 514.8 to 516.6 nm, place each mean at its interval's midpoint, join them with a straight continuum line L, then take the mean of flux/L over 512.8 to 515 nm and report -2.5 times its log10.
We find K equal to 0.059 mag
